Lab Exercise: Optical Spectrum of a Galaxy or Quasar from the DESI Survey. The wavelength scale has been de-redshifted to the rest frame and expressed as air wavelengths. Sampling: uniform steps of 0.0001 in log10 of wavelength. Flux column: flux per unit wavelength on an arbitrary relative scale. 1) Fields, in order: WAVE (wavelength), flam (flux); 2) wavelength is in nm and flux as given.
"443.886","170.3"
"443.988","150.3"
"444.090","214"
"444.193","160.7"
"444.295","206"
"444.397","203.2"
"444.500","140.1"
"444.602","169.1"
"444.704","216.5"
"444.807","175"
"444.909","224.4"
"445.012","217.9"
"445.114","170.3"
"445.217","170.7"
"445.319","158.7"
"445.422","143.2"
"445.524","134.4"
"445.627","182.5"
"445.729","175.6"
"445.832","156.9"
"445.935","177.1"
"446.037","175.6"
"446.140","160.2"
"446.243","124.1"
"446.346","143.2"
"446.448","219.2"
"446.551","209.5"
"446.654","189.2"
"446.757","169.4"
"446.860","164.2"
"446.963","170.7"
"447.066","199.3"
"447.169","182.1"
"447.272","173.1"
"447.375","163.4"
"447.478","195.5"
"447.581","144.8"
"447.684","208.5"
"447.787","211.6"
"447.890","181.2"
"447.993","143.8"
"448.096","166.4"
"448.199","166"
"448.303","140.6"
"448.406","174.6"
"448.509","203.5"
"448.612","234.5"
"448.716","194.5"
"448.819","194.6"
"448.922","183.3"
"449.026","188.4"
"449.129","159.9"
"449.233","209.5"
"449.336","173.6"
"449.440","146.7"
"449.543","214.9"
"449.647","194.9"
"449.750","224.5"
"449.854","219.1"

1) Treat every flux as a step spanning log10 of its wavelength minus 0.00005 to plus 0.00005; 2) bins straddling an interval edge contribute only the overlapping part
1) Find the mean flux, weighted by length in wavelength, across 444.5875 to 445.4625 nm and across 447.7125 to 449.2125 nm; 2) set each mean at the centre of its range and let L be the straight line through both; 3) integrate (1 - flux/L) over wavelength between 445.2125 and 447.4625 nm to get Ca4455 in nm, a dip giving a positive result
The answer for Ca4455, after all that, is 0.16 nm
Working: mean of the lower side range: 184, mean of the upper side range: 183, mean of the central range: 171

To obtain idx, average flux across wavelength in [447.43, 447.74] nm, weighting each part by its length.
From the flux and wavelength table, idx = 183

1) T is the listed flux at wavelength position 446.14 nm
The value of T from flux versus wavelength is 160.2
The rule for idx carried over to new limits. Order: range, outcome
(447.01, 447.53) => 183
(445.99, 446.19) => 168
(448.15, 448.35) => 153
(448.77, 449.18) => 182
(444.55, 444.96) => 196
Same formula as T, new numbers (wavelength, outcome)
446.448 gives 219.2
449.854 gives 219.1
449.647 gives 194.9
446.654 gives 189.2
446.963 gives 170.7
